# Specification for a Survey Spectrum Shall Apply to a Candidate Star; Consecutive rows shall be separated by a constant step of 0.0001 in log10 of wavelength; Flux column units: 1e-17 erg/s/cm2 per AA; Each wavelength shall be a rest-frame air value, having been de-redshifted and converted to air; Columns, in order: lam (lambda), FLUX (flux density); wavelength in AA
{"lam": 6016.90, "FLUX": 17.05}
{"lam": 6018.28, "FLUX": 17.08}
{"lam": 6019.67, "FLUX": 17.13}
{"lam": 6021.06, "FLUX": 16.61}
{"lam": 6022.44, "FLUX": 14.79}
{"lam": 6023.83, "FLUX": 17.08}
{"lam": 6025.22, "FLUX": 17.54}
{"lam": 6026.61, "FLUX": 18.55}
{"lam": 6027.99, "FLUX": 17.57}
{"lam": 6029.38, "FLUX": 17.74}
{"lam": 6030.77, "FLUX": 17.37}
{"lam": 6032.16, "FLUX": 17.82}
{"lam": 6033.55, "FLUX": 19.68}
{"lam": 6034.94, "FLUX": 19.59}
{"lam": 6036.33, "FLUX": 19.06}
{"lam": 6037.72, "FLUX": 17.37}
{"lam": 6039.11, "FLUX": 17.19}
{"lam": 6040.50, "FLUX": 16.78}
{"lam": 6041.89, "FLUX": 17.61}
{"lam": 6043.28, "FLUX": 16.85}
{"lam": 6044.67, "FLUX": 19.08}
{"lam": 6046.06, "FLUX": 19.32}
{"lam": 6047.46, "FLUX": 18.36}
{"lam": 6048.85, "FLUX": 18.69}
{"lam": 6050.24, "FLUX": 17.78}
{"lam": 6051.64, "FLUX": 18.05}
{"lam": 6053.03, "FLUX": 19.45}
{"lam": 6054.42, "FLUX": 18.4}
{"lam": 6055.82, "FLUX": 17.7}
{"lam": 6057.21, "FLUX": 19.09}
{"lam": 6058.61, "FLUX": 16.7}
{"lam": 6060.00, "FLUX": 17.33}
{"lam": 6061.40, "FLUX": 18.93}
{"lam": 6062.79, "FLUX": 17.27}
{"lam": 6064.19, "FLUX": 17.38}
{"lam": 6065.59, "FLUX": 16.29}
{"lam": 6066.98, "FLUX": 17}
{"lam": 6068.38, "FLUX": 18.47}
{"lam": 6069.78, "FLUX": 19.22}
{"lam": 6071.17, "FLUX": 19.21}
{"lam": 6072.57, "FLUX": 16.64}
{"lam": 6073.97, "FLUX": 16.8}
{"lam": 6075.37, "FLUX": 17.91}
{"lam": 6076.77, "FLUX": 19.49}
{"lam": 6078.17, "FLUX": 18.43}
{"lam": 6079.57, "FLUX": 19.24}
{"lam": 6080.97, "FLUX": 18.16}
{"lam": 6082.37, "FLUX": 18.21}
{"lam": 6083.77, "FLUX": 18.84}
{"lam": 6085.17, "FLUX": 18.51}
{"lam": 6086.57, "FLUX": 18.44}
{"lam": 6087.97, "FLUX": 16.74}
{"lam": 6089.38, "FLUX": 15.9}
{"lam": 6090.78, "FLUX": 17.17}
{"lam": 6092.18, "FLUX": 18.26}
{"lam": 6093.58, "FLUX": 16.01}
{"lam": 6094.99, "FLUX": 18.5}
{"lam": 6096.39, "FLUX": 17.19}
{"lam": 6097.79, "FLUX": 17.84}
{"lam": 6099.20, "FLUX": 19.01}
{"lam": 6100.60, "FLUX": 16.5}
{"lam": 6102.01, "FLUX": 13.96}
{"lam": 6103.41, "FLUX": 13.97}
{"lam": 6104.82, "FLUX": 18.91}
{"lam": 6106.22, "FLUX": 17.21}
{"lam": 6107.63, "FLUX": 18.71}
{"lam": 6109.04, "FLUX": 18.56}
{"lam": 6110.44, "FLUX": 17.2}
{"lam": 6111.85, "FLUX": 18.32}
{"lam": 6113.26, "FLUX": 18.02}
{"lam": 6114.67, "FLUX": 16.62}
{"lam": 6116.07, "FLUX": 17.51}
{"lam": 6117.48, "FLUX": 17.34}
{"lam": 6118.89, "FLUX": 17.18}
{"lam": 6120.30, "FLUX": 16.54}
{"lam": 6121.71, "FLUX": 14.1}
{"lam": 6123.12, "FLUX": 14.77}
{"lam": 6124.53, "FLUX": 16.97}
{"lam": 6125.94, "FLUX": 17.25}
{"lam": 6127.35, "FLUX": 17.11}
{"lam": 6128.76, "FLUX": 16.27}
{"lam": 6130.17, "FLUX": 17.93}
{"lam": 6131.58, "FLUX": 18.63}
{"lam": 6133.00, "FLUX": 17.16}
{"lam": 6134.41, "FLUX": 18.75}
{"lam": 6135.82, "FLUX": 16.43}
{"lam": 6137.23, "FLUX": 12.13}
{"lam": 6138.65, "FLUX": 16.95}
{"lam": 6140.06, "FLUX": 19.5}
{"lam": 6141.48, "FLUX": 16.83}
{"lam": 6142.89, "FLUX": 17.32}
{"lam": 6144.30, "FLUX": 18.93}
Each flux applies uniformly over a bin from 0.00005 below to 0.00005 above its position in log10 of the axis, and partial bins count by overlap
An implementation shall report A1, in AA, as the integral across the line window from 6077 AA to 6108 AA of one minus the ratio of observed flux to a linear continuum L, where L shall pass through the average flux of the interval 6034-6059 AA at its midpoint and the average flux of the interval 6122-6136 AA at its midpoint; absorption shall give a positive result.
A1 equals 0.0 AA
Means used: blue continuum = 18.2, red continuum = 17.1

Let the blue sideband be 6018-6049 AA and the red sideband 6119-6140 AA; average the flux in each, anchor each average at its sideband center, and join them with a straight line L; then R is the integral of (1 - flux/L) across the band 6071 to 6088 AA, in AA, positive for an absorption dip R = -1.0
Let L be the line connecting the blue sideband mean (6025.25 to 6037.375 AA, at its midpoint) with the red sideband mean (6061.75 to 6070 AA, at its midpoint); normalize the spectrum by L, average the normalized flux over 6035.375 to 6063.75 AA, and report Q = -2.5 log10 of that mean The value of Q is -0.01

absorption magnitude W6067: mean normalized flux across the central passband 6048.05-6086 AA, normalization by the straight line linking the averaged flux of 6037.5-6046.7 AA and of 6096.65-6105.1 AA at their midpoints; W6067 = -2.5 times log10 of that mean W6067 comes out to -0.052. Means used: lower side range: 17.8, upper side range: 16.6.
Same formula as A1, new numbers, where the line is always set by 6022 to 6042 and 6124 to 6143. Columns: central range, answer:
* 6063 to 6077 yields -0.2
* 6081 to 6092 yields -0.2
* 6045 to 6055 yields -0.5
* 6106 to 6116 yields -0.3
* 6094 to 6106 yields 0.2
